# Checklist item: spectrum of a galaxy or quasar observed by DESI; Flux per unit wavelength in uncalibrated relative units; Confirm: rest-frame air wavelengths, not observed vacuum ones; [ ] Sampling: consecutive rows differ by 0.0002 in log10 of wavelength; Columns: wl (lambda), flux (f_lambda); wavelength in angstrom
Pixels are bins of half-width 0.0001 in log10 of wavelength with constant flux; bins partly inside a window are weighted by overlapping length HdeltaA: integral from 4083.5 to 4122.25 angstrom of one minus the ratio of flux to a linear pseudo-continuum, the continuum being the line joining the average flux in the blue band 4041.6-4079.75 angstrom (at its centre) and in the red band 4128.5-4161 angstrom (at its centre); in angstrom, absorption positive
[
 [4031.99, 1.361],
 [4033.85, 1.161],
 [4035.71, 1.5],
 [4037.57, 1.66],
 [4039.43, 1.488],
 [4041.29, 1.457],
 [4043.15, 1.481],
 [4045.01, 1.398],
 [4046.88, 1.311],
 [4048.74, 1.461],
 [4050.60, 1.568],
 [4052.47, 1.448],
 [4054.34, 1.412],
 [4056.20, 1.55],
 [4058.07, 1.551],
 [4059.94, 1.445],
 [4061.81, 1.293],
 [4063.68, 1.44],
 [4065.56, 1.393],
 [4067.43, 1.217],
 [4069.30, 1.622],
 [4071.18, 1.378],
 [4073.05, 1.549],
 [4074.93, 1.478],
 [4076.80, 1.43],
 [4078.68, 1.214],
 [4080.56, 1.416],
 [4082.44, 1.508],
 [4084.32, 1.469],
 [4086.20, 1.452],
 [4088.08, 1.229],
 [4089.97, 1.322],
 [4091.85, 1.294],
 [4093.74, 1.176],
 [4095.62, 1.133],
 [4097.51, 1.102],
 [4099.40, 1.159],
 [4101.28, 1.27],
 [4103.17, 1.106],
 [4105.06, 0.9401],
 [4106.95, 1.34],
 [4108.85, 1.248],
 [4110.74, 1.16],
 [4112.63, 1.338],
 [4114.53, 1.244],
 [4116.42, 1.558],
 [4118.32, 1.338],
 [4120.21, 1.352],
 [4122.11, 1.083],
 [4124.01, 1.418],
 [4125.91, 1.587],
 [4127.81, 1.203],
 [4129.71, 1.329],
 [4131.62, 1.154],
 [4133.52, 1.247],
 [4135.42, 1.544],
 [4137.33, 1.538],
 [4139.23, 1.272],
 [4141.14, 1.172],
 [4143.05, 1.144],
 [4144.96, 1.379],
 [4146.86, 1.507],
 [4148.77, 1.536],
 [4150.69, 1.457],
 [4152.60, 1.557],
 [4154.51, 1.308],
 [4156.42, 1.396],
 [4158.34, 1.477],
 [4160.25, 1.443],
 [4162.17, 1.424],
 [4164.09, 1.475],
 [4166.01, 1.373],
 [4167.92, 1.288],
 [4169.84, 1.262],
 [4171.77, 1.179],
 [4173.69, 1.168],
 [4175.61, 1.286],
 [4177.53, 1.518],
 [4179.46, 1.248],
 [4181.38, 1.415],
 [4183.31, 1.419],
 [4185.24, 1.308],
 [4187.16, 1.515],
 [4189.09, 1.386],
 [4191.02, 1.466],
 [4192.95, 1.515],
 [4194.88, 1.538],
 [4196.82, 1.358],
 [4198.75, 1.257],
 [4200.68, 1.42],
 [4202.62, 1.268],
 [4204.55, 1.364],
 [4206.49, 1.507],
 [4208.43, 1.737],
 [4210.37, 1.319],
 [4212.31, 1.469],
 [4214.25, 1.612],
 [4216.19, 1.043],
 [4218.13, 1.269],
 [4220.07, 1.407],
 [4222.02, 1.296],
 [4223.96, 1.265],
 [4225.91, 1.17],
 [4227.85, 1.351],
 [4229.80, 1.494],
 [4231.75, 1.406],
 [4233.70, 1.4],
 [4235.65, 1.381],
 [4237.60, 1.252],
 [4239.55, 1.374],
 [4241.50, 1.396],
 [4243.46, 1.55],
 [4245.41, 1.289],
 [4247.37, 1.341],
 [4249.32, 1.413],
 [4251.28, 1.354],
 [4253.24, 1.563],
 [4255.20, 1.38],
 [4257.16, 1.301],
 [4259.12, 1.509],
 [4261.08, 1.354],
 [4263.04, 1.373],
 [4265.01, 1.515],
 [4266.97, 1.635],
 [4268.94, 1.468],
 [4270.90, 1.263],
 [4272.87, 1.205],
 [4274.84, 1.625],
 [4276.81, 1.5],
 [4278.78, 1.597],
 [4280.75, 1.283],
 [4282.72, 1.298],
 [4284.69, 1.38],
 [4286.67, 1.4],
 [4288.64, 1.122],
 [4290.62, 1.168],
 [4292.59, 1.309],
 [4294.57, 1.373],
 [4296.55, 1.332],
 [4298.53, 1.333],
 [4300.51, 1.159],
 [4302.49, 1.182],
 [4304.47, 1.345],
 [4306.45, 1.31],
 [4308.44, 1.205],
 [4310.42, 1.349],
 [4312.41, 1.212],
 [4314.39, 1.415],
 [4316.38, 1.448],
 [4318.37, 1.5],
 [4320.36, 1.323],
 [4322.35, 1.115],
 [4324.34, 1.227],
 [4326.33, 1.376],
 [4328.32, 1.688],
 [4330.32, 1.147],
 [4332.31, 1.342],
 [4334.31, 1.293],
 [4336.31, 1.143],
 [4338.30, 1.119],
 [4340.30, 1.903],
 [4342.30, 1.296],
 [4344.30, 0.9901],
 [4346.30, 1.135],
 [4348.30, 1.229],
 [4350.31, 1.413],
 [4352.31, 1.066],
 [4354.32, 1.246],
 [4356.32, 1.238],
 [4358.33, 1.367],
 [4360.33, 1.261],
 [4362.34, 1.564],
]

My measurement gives 4.12 angstrom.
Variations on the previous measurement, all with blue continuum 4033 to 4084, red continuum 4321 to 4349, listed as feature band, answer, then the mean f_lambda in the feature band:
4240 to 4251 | -0.5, 1.39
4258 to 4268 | -1.1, 1.47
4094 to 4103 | 1.6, 1.16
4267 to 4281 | -1.3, 1.44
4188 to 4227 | -0.8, 1.38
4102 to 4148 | 3.3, 1.3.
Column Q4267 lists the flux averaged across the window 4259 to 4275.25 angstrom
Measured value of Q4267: 1.43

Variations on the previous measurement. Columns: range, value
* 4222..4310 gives 1.36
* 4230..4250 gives 1.38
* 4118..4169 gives 1.37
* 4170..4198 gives 1.38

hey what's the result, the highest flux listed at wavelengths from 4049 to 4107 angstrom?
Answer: 1.622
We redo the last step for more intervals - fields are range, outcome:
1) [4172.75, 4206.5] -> 1.538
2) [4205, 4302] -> 1.737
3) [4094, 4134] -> 1.587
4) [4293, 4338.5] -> 1.688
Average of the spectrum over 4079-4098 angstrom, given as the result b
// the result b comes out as 1.31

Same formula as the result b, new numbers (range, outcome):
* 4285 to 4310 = 1.27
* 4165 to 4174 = 1.26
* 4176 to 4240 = 1.39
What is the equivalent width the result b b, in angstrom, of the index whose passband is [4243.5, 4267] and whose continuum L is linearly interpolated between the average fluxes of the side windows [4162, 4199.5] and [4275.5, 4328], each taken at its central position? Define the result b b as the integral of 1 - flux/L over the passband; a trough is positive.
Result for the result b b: -1.3 angstrom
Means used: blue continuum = 1.37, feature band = 1.42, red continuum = 1.32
